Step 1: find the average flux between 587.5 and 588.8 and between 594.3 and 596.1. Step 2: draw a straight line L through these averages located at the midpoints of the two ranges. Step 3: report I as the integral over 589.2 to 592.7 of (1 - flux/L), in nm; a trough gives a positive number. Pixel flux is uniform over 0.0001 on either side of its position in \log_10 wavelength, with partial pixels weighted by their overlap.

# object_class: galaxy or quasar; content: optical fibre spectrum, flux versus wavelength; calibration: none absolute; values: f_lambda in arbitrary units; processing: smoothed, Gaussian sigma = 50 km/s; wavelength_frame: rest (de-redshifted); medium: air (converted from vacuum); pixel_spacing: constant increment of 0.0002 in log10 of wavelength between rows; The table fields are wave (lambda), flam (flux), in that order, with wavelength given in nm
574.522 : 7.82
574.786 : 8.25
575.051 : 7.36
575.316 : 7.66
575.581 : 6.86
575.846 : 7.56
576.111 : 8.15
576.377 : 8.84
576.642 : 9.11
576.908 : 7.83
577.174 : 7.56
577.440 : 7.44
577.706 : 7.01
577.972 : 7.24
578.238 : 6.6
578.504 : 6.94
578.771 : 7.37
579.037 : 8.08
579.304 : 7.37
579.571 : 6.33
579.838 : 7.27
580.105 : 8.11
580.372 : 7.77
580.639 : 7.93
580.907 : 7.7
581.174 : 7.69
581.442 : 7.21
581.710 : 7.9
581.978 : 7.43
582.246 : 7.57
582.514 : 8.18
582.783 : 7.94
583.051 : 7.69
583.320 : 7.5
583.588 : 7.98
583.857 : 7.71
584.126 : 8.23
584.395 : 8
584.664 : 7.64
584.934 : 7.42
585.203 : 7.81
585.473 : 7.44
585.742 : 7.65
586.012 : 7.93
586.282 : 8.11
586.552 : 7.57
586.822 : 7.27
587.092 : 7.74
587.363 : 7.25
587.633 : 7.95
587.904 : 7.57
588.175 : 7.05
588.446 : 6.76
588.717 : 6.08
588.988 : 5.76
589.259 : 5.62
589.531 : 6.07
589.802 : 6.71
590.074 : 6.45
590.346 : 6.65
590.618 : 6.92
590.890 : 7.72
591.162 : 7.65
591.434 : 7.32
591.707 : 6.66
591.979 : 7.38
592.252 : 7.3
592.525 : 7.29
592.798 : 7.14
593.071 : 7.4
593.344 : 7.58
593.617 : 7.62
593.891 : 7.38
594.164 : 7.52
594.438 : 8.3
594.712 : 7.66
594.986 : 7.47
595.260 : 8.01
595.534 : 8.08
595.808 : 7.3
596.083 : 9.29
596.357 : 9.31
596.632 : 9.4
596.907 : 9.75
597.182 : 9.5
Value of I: 0.24 nm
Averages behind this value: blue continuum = 7.12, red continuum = 7.93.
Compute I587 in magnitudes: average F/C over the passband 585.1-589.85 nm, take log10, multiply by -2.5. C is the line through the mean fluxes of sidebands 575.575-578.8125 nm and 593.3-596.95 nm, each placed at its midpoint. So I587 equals 0.114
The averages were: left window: 7.61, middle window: 7.13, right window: 8.17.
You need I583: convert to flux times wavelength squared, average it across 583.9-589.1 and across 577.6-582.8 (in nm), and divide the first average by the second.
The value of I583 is 1.0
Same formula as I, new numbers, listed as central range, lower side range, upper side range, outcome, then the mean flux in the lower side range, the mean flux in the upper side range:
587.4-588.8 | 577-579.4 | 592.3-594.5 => 0.06 nm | 7.3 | 7.49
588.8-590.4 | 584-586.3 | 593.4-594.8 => 0.32 nm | 7.79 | 7.69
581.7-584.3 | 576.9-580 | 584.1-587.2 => -0.09 nm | 7.24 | 7.72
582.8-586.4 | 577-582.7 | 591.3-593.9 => -0.18 nm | 7.47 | 7.3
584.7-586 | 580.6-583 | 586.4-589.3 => -0.06 nm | 7.72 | 7.02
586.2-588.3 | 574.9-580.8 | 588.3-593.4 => -0.15 nm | 7.56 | 6.86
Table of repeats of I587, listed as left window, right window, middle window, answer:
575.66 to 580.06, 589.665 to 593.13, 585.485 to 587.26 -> -0.06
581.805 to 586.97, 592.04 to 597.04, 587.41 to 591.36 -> 0.16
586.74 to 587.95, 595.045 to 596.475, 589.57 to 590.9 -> 0.16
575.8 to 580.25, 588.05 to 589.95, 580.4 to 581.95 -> -0.07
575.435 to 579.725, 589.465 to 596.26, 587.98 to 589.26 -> 0.17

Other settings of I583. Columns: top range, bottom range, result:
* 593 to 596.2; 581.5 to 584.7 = 1.04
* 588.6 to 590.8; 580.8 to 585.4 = 0.83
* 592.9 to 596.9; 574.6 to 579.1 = 1.13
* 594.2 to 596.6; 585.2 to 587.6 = 1.11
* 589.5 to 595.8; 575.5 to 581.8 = 1.02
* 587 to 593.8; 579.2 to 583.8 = 0.95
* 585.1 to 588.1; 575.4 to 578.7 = 1.04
